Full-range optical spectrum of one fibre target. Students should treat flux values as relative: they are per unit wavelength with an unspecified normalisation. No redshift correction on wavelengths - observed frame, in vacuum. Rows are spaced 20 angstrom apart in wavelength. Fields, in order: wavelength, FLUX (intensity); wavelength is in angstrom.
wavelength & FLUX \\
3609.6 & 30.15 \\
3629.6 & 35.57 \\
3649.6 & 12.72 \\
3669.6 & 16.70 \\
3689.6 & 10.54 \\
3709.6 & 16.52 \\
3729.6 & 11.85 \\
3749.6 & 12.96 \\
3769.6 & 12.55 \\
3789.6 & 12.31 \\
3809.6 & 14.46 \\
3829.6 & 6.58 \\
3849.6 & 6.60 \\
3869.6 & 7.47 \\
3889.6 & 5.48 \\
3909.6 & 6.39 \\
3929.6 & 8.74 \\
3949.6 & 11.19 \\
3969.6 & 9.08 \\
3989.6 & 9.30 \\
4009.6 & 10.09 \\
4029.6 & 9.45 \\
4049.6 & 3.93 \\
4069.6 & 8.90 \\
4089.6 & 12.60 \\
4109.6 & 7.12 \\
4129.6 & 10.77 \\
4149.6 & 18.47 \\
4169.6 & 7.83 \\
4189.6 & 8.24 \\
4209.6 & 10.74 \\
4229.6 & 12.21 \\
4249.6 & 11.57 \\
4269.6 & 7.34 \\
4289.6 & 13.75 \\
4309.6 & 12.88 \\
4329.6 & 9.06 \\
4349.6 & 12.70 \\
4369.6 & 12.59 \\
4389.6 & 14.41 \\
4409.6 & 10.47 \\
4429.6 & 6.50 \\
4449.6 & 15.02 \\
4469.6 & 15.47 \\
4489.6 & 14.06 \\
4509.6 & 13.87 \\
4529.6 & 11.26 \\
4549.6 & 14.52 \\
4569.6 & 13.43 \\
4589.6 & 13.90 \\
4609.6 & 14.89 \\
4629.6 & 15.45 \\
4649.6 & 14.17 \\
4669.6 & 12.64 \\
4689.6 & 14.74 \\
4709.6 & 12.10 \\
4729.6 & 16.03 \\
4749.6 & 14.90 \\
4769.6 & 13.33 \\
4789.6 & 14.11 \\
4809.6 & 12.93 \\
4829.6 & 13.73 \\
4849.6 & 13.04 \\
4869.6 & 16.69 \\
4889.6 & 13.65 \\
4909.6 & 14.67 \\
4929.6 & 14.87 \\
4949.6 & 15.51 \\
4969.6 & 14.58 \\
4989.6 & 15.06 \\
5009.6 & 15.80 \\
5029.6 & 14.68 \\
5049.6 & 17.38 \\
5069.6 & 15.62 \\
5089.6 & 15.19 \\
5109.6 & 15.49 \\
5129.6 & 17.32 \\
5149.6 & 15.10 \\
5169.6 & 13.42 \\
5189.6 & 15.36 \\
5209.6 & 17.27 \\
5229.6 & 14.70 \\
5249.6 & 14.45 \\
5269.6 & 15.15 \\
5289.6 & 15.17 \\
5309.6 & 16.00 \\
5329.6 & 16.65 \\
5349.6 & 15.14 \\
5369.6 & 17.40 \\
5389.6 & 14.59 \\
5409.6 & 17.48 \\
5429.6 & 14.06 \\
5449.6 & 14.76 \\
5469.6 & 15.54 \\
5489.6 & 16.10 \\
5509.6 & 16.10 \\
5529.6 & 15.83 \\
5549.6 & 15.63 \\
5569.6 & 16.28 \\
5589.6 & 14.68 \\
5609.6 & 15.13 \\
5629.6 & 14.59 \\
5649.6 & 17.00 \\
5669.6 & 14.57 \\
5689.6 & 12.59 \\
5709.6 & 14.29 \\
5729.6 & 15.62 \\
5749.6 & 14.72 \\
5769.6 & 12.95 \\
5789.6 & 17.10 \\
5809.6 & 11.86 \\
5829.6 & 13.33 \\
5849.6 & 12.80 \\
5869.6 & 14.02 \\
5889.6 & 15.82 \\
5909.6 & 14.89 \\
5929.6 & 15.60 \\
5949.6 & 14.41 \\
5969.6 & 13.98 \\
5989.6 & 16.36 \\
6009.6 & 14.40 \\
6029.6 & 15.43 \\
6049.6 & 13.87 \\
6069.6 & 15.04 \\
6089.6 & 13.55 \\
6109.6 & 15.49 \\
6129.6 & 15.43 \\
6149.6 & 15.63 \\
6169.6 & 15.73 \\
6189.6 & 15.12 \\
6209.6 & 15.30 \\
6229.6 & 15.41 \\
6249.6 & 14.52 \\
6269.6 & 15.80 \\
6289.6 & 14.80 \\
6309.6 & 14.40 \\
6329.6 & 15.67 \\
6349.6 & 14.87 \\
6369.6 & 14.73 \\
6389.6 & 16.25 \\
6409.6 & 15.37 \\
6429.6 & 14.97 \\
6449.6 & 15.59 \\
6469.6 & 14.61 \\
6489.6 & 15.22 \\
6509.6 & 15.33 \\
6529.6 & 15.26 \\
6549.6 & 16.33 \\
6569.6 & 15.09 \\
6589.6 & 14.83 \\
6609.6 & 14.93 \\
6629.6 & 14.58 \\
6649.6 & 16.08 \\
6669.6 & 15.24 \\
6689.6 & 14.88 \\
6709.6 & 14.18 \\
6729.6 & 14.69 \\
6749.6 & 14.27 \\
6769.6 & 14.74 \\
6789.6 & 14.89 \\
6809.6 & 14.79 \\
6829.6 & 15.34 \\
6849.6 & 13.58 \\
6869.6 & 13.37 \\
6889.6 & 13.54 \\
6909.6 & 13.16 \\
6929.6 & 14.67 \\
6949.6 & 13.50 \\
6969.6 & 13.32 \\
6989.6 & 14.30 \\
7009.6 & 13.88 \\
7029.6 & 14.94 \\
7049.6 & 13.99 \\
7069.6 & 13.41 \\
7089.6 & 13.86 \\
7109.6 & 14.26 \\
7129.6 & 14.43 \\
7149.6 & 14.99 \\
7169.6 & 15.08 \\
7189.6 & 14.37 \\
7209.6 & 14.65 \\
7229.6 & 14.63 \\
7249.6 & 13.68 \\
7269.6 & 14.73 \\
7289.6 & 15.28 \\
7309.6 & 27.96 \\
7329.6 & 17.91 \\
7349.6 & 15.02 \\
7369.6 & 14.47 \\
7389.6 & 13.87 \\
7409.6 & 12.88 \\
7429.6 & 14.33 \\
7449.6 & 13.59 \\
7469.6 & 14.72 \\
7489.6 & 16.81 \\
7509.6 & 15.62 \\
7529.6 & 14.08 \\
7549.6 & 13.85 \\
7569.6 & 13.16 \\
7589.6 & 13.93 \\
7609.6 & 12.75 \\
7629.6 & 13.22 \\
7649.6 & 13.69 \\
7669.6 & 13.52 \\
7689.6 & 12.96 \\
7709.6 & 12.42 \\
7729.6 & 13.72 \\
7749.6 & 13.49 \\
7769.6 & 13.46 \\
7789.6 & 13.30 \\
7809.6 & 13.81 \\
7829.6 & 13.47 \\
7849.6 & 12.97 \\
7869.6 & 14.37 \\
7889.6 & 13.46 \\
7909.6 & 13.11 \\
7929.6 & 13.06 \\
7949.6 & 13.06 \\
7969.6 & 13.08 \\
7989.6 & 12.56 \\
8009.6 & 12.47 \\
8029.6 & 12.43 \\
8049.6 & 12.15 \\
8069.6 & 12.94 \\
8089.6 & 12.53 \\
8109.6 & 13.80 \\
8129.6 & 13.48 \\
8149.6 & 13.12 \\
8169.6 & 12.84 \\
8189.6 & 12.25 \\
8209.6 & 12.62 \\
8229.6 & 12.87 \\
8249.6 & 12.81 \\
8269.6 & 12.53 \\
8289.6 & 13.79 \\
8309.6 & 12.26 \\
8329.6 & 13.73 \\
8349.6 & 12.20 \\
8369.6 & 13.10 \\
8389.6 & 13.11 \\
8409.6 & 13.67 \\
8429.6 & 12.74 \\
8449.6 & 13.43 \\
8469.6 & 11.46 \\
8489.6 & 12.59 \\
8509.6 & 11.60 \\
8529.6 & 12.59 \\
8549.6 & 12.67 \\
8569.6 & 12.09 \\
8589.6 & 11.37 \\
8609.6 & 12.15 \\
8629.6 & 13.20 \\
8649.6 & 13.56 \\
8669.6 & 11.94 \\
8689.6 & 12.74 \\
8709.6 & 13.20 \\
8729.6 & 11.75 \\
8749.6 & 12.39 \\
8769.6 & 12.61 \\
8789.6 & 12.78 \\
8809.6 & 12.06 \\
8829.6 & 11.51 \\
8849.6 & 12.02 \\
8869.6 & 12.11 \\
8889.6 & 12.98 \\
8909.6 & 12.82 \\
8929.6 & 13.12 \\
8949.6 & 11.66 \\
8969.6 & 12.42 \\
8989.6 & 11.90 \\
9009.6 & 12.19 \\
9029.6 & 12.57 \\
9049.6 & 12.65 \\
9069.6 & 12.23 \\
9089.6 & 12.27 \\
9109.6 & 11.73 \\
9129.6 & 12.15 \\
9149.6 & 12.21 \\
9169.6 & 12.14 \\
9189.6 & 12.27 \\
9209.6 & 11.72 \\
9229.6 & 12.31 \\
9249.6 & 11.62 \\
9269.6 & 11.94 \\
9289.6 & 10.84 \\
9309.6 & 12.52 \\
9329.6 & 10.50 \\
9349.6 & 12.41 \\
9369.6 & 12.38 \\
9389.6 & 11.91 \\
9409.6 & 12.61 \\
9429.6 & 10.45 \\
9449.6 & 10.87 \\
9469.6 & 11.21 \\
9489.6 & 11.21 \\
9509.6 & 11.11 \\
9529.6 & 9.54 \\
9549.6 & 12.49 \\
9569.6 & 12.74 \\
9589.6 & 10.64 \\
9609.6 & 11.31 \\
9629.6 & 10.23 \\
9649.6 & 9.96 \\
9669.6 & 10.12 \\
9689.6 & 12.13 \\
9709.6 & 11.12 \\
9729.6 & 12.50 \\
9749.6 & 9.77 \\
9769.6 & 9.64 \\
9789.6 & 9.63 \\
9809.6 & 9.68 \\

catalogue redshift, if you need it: 0.114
